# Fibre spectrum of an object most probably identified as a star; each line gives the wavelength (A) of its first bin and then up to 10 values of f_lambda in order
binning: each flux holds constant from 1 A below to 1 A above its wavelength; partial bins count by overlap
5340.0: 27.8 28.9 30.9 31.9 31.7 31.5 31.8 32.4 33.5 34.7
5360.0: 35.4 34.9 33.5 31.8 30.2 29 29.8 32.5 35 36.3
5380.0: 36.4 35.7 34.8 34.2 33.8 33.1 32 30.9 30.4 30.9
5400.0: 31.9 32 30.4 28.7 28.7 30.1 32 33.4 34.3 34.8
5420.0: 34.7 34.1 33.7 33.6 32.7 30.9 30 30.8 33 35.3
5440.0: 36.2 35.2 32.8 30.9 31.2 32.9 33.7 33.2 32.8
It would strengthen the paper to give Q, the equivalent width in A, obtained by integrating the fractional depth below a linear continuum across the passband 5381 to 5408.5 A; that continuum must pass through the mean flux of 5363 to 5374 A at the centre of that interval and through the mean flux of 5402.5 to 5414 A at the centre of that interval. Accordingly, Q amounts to -1.29 A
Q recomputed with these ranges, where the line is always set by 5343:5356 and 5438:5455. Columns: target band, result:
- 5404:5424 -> 0.36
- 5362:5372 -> 0.23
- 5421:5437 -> 0.36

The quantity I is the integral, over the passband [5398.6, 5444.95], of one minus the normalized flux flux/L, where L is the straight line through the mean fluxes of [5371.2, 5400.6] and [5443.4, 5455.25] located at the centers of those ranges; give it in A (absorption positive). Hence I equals 0.30 A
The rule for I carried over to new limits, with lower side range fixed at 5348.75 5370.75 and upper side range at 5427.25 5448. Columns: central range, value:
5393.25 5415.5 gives 1.2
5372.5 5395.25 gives -0.9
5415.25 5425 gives -0.5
